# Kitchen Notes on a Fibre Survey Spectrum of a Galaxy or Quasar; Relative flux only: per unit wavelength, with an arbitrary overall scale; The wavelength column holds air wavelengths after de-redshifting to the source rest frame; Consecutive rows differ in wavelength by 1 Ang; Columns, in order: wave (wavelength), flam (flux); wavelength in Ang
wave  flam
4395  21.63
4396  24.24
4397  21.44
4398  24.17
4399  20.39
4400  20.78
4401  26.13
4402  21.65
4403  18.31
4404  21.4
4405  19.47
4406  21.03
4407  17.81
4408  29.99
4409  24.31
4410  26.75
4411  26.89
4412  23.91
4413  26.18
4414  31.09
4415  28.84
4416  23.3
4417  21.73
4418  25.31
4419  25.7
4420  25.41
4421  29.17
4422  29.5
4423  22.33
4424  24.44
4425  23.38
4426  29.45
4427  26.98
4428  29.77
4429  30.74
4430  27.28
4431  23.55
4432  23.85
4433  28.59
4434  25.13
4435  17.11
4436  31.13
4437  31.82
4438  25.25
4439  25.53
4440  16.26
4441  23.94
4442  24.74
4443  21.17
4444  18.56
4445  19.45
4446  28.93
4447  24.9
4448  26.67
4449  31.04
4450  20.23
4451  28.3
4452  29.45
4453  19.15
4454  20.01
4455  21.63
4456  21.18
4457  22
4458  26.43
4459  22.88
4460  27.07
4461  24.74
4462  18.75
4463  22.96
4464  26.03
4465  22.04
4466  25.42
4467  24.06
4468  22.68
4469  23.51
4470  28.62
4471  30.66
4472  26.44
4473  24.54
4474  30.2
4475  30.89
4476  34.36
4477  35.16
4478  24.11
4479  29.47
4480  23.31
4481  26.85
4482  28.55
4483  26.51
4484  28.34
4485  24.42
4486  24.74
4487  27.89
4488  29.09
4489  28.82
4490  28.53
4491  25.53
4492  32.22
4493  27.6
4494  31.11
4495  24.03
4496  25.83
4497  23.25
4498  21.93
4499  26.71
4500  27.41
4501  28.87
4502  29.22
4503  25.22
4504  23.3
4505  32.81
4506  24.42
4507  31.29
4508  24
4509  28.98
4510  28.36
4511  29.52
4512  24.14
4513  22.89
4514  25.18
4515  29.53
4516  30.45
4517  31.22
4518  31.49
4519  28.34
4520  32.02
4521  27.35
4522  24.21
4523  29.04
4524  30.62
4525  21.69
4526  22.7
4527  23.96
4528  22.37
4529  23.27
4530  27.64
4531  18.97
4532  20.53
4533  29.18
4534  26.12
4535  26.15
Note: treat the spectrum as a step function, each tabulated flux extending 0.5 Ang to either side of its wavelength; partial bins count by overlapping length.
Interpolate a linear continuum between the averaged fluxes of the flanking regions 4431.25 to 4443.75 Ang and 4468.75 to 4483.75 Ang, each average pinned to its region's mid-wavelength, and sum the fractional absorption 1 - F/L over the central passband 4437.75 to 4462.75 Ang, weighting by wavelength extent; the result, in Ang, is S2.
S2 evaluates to 2.1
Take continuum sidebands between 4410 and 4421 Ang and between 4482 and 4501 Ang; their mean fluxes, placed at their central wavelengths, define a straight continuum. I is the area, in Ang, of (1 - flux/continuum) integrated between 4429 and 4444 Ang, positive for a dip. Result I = 0.9 Ang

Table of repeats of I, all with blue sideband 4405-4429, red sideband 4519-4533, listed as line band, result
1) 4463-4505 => -2.6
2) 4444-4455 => 0.5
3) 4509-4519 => -1.1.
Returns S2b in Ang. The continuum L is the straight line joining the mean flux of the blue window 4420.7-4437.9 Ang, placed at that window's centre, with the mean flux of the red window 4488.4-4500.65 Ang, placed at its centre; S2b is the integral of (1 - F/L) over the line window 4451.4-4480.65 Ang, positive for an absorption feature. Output 1.50 Ang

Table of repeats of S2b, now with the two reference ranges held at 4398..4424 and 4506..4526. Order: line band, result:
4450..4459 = 0.8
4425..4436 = -0.6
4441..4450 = 0.4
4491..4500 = 0.2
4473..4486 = -0.8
